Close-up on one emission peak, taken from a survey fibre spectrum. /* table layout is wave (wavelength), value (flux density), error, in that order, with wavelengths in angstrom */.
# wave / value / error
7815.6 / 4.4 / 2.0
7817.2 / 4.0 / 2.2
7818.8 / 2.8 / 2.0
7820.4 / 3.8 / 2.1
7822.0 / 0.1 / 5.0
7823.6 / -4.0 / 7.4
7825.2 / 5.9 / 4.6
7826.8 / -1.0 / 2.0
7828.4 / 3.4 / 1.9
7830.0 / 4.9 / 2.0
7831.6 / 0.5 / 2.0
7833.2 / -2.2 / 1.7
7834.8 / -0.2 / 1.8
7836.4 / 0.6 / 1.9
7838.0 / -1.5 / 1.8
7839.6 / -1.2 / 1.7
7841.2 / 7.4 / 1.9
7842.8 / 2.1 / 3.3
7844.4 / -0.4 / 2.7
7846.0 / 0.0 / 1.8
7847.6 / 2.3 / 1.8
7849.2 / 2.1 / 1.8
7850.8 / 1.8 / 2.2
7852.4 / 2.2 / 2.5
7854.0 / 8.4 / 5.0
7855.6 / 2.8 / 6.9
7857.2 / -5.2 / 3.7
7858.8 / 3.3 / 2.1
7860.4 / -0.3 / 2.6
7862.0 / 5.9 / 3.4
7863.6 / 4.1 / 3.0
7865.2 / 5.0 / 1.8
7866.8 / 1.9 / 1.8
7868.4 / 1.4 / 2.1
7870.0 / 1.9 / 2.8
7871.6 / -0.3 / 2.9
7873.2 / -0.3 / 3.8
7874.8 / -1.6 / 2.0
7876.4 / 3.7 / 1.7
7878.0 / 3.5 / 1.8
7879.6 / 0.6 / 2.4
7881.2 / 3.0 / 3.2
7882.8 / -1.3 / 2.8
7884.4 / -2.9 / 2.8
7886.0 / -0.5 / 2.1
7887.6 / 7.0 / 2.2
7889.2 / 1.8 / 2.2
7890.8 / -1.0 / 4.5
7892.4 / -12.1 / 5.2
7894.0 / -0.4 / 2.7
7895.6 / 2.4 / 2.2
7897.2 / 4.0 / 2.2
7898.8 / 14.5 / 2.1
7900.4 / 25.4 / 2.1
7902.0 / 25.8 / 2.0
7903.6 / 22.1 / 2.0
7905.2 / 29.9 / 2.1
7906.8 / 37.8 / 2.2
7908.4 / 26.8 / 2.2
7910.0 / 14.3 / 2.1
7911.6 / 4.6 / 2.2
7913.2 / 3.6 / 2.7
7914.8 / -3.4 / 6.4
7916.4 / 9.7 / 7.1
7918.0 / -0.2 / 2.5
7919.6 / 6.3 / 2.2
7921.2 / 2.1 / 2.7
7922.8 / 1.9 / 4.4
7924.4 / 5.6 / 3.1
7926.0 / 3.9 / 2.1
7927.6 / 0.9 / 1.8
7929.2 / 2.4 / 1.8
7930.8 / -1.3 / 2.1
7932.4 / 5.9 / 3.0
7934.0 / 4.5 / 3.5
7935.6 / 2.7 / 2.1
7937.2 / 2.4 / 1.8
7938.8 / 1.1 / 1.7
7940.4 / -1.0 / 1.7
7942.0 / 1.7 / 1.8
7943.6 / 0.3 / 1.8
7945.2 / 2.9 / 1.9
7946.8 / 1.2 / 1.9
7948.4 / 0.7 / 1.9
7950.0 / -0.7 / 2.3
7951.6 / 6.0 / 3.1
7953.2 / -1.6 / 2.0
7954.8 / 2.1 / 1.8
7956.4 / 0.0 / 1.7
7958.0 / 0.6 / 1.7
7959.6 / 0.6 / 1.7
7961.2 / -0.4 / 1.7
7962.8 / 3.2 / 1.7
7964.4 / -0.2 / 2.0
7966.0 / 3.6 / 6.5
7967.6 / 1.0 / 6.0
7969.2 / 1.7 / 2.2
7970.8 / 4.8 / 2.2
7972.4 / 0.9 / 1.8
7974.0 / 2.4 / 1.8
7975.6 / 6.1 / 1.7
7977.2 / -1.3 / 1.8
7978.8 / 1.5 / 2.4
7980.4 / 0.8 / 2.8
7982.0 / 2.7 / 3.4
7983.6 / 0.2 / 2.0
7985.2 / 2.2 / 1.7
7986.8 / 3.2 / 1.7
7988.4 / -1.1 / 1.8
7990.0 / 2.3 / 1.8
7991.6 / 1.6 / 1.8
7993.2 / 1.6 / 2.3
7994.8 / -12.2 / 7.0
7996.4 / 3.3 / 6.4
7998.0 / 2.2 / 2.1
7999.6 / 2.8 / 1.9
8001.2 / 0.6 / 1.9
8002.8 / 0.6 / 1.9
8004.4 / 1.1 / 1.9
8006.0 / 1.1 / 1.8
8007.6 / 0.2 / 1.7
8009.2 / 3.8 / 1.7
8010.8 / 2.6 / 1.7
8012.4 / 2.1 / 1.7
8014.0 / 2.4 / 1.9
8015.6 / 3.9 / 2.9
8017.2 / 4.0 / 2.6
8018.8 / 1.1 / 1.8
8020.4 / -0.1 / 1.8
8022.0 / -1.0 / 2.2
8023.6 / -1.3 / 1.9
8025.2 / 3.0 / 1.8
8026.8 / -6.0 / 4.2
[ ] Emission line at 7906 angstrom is [O II] 3727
